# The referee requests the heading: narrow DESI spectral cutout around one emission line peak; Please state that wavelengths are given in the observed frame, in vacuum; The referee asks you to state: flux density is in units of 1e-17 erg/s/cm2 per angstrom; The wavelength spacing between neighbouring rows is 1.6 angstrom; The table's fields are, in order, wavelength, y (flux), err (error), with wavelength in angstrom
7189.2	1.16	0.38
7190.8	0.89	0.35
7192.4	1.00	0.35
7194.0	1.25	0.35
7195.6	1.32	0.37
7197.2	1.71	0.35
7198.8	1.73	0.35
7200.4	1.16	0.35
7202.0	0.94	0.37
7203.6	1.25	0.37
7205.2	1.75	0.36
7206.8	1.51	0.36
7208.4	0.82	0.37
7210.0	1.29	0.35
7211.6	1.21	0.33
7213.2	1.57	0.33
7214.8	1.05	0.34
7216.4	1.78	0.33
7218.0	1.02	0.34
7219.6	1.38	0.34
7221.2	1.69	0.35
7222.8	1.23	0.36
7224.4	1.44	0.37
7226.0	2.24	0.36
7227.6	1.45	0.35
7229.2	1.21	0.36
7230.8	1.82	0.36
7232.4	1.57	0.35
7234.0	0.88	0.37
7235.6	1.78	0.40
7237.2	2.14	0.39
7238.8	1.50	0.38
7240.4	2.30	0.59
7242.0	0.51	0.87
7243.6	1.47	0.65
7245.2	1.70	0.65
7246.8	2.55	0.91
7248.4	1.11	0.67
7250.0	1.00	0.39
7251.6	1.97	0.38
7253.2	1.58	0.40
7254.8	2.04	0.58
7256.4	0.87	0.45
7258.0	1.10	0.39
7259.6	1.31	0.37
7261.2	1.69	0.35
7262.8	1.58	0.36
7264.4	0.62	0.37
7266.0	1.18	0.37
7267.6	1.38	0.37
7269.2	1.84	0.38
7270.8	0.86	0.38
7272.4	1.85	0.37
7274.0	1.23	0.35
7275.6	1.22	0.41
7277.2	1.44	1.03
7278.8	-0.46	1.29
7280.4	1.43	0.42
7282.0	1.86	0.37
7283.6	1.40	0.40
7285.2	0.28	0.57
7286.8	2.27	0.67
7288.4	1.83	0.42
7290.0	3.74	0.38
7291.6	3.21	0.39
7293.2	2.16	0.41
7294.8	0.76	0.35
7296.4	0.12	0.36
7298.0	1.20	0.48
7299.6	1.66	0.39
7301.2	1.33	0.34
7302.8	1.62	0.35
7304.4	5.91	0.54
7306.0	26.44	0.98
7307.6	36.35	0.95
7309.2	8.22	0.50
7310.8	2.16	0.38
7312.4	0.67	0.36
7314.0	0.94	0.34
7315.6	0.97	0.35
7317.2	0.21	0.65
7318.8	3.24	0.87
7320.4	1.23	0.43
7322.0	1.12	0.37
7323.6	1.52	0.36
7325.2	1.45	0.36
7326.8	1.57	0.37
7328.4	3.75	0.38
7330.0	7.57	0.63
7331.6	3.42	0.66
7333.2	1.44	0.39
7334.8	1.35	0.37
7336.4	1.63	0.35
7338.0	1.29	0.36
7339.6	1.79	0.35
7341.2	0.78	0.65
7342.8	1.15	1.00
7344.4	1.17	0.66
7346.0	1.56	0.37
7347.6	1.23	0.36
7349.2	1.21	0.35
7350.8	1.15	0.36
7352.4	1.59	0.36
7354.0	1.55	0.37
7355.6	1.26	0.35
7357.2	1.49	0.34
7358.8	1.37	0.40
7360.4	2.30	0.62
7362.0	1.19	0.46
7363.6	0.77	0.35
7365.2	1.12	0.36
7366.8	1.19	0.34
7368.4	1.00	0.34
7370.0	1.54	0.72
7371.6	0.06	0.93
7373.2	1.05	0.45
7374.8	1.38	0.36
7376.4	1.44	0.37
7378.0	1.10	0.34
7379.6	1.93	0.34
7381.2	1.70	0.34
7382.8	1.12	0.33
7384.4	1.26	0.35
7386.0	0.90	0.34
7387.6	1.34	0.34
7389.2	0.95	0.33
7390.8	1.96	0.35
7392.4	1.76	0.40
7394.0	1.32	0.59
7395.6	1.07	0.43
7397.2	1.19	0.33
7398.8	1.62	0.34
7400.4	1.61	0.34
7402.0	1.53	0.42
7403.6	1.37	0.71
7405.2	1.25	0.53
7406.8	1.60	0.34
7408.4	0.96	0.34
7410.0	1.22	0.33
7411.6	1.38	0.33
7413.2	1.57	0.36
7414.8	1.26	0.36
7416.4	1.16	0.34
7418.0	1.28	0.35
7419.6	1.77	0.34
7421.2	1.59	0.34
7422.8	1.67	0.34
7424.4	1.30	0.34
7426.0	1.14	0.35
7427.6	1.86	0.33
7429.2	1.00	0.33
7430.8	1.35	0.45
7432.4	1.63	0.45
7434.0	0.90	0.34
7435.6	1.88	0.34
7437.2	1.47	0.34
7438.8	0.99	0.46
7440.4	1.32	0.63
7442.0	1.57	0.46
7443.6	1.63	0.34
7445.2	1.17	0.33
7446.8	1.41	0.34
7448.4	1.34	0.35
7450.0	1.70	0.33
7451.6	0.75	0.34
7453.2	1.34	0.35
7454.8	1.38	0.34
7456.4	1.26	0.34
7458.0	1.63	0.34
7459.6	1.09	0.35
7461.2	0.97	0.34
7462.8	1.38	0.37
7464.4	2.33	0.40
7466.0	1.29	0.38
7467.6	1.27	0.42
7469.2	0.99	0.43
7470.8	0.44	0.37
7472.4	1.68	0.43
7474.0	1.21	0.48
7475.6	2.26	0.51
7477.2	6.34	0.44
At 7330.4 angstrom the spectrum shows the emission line [N II] 6583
